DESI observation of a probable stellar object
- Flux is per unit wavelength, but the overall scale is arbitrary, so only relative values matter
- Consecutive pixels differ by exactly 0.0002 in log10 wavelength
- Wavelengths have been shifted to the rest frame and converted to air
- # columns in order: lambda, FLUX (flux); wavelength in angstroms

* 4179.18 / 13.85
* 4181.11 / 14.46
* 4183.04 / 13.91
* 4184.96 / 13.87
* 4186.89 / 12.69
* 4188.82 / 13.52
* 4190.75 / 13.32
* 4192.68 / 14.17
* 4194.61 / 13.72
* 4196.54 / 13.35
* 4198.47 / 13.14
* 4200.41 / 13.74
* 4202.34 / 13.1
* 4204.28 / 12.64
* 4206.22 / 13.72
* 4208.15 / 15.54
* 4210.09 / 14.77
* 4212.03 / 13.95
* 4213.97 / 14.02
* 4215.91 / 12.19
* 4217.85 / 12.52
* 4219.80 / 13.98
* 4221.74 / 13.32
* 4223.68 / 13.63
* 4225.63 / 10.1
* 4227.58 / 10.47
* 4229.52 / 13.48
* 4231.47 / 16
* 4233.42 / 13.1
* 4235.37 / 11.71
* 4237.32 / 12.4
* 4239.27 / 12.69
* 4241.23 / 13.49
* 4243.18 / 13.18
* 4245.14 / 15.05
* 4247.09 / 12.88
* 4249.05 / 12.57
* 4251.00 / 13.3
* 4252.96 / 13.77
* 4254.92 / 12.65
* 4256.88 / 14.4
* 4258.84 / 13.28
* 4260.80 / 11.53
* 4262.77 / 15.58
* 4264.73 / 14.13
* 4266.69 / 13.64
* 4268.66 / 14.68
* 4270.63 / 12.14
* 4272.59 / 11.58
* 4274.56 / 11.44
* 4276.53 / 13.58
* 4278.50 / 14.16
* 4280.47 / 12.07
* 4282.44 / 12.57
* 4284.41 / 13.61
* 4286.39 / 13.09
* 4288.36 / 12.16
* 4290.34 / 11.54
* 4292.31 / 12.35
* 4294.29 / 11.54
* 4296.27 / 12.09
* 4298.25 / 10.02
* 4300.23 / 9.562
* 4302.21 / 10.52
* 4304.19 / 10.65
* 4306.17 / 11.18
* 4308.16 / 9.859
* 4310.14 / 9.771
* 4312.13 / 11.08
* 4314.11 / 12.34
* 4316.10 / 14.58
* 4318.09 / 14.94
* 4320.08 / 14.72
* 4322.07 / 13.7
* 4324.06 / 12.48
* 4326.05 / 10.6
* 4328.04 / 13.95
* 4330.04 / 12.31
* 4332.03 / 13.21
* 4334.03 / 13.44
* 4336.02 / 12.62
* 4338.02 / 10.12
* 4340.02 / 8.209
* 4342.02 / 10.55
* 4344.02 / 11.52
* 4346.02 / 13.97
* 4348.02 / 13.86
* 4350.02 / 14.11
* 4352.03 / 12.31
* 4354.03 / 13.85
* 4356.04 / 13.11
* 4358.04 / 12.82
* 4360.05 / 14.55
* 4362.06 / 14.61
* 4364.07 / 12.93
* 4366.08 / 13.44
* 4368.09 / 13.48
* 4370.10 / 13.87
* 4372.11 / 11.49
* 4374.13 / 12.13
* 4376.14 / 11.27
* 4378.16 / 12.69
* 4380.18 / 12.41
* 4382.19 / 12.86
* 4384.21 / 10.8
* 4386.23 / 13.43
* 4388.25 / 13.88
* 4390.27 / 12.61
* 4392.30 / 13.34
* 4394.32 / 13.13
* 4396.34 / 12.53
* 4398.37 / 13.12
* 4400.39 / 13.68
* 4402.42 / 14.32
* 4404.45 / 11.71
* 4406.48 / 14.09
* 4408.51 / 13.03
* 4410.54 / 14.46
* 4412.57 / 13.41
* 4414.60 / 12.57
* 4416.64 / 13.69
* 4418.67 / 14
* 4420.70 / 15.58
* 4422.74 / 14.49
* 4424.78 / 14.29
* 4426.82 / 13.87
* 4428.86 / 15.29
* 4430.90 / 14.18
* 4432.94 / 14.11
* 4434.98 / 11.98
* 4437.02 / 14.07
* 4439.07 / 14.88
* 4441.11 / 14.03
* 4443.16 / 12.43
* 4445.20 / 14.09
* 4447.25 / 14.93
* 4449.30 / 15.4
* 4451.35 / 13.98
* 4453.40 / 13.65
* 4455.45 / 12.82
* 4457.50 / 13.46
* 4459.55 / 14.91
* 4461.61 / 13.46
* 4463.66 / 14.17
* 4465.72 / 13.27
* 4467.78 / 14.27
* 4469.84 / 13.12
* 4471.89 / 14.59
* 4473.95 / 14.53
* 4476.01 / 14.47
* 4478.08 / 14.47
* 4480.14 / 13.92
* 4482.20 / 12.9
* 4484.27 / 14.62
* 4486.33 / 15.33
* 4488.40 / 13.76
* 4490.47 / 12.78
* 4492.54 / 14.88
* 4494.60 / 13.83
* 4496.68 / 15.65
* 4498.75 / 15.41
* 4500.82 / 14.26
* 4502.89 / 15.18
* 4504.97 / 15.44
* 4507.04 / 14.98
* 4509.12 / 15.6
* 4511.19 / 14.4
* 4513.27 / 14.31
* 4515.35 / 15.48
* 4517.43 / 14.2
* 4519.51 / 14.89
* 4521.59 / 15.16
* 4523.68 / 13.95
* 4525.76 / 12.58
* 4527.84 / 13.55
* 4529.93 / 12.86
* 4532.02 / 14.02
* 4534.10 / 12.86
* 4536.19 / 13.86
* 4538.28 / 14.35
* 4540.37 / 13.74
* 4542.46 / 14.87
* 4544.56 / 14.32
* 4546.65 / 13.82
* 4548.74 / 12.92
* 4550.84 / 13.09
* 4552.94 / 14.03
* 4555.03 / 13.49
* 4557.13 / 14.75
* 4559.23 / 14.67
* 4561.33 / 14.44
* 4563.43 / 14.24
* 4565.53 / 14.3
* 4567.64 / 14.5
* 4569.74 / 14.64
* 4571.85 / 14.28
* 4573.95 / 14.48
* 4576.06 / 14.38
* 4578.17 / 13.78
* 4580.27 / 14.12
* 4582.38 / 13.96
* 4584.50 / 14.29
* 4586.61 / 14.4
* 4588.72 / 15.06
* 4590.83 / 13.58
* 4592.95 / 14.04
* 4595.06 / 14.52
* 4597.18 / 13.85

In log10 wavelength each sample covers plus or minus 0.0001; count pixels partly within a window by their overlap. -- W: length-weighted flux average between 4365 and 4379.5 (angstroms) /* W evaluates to 12.6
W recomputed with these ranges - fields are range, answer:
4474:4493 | 14.1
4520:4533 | 13.7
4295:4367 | 12.3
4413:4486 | 14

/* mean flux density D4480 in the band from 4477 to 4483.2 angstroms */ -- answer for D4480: 13.8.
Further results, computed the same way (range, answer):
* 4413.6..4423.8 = 14.1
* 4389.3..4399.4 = 12.9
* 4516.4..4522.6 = 14.8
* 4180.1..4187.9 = 13.7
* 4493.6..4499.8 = 15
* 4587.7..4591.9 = 14.3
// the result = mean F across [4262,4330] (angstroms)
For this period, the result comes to 12.4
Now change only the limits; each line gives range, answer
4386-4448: 13.7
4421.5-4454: 14.1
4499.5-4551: 14.2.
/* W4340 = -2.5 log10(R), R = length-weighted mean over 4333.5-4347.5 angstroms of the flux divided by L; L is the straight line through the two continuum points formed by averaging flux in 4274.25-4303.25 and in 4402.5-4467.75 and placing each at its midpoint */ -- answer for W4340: 0.106 mag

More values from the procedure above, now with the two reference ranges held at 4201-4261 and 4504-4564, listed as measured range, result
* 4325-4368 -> 0.07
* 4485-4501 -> -0.04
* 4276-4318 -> 0.13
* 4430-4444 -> 0.01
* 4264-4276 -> 0.03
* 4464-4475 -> 0.00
